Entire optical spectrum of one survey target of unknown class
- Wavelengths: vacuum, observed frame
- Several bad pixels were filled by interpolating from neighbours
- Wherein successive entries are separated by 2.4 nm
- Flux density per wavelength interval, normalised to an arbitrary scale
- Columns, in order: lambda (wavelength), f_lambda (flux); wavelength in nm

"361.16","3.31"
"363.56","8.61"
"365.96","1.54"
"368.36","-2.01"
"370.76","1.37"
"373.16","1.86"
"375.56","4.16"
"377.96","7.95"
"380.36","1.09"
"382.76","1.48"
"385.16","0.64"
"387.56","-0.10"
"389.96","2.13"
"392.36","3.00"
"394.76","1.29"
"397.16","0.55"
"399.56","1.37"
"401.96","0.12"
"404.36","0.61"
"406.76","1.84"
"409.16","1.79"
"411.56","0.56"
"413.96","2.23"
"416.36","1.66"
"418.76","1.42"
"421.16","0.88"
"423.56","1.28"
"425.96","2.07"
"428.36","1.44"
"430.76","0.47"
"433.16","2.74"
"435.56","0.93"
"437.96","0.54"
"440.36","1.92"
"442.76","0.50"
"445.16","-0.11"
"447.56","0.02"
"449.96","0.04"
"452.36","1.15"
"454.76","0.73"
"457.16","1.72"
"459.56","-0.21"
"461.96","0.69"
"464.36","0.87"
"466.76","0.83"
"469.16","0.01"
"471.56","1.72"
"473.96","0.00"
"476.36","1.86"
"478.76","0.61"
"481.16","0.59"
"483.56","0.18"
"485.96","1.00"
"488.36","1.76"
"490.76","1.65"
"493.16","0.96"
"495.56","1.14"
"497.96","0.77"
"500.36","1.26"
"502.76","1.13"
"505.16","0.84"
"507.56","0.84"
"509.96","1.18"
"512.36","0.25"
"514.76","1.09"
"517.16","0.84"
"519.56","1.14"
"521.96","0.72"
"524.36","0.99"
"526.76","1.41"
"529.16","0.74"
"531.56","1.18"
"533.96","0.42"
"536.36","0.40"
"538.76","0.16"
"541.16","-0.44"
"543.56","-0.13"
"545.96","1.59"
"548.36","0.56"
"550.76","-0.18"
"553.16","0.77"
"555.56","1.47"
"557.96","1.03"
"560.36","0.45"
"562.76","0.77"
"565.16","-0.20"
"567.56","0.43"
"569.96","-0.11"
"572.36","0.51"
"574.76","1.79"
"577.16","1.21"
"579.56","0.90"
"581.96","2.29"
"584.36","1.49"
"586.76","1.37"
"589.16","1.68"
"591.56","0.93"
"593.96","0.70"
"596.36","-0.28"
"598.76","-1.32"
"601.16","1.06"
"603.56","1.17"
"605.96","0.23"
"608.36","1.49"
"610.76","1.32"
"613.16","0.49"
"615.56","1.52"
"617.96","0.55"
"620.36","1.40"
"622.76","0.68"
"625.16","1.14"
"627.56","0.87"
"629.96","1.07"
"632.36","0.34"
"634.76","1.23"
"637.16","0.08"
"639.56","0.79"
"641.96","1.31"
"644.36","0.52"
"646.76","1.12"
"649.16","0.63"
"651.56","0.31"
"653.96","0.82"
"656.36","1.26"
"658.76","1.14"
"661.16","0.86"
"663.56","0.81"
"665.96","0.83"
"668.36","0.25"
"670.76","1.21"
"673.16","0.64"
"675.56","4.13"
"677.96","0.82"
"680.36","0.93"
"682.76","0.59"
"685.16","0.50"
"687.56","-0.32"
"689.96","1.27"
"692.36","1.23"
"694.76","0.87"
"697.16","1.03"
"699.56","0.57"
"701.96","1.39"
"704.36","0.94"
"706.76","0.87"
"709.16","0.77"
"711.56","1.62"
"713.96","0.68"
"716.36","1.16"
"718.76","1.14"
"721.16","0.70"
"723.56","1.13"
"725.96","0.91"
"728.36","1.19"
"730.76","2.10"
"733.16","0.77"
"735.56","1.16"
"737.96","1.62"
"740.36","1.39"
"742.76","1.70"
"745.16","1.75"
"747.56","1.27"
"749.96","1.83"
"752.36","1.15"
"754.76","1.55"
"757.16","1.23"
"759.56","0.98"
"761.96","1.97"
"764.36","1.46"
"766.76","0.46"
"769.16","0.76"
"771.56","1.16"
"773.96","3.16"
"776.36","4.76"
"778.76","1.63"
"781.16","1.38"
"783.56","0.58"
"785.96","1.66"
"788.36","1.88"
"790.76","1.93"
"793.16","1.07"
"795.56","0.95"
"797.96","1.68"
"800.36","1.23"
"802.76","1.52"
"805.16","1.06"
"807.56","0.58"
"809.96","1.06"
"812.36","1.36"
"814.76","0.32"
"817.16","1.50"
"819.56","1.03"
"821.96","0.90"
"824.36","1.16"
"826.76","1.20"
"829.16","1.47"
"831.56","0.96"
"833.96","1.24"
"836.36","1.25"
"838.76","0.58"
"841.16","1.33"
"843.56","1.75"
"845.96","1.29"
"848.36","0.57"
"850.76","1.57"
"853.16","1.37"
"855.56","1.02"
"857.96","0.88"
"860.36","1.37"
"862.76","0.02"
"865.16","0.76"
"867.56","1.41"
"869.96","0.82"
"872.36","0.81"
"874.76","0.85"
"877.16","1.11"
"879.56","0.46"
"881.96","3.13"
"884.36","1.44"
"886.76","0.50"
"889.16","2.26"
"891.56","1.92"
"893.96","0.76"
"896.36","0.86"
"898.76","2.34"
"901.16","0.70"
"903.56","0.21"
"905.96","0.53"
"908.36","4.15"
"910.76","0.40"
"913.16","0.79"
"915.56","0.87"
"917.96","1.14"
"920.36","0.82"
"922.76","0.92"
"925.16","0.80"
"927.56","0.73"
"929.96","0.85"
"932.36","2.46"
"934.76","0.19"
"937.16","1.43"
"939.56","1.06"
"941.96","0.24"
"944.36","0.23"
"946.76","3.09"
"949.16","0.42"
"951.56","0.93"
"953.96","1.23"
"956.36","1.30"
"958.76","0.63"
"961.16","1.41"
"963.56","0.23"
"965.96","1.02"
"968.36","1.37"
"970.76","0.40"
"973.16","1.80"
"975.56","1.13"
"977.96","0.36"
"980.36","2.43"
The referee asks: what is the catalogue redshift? 0.81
